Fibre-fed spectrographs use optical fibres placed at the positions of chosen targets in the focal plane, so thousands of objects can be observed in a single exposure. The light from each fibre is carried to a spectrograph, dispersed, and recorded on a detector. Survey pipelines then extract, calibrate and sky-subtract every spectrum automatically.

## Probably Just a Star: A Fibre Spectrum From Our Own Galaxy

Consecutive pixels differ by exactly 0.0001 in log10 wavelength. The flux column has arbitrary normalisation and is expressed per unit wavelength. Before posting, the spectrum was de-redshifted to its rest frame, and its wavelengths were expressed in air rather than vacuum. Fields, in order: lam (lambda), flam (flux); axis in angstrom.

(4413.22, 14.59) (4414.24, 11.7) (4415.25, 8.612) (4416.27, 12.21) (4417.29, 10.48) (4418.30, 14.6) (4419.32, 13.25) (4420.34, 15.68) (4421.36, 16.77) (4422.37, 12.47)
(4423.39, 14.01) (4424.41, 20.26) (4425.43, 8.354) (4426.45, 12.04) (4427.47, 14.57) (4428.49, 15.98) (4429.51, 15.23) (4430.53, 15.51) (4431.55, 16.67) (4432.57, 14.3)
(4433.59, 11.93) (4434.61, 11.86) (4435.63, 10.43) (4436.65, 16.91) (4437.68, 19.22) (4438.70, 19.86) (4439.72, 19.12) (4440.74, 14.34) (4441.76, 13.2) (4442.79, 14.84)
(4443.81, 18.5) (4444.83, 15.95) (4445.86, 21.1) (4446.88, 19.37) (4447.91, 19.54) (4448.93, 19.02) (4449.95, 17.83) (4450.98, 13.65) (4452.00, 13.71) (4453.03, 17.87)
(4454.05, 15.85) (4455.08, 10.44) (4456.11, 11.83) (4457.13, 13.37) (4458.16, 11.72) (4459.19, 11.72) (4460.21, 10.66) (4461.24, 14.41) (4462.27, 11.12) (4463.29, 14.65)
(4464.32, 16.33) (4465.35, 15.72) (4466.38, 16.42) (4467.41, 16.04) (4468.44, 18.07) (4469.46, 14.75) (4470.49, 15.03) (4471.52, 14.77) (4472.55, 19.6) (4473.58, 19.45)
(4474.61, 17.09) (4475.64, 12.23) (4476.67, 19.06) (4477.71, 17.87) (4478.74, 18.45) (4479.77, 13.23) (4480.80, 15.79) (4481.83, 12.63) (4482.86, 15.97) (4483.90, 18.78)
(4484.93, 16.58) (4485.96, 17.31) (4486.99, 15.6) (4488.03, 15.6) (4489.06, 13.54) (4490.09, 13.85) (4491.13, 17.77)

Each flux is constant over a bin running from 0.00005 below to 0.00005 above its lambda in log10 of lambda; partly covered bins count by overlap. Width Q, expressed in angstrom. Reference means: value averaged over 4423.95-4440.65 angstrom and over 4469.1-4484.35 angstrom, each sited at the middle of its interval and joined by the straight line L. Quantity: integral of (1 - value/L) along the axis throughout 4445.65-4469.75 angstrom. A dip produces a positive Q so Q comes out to 1.0 angstrom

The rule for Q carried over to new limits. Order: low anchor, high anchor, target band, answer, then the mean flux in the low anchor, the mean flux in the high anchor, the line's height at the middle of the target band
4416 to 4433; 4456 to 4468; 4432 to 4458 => -3.2 angstrom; 14.3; 13.8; 14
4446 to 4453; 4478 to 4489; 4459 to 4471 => 1.5 angstrom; 17.4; 15.9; 16.8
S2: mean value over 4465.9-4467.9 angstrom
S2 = 16.2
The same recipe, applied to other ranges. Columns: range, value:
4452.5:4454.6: 16.7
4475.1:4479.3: 16.8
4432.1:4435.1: 12.7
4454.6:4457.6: 11.9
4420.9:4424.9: 15.9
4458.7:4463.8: 12.5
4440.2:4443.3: 14.2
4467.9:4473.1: 16.5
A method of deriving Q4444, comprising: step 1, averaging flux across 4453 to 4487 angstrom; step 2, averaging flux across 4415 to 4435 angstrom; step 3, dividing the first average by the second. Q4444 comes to 1.11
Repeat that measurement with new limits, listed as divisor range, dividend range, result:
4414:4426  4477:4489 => 1.22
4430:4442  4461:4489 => 1.04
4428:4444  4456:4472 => 0.92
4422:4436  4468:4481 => 1.20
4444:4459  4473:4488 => 1.04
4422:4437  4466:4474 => 1.19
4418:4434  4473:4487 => 1.14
